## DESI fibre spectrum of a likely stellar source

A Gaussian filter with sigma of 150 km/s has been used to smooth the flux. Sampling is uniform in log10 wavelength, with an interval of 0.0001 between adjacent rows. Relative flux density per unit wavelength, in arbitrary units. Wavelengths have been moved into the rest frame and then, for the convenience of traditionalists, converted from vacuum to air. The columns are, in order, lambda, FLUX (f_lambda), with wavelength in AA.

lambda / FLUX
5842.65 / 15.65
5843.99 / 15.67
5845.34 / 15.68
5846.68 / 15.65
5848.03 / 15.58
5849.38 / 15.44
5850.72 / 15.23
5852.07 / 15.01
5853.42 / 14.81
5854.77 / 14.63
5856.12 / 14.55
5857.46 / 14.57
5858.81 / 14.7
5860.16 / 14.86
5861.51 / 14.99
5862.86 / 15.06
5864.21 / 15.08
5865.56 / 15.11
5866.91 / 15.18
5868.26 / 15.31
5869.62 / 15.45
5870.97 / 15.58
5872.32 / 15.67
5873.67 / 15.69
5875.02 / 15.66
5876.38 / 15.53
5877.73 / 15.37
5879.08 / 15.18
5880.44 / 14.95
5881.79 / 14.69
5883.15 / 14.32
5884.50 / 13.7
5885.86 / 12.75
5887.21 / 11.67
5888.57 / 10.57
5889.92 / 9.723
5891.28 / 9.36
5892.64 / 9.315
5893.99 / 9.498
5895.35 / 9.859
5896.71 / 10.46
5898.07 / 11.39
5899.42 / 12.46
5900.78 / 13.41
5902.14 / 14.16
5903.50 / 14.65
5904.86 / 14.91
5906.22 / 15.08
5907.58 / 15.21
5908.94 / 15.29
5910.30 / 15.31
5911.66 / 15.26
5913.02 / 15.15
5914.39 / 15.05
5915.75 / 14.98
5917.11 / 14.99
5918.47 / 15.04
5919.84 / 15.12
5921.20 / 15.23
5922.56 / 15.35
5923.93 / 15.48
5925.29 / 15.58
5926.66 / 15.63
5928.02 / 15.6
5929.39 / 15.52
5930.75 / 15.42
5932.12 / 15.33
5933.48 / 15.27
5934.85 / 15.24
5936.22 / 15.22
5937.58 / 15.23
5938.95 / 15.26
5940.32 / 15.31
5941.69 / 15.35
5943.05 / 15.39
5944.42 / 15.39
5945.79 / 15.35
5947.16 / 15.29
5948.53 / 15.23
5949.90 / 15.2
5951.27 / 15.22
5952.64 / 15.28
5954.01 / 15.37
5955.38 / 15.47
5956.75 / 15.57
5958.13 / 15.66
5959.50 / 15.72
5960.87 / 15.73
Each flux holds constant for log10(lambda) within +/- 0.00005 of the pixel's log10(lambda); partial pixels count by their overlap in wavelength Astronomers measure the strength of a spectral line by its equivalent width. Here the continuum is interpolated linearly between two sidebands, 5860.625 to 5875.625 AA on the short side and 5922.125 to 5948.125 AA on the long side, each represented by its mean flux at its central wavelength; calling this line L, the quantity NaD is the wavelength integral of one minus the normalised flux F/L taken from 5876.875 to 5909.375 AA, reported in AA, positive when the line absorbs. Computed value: 5.3 AA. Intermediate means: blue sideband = 15.3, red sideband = 15.4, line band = 12.8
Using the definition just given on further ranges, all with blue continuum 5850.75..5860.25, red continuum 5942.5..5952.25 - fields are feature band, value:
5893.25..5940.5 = 1.9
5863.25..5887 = -0.1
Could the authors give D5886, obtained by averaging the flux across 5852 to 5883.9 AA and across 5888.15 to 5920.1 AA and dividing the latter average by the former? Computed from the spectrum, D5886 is 0.9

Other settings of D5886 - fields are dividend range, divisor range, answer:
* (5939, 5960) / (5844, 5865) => 1.02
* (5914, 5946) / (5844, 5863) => 1.02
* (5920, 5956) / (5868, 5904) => 1.17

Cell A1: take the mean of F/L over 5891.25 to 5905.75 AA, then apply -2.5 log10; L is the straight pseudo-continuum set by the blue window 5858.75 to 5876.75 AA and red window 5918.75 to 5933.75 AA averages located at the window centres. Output 0.27 mag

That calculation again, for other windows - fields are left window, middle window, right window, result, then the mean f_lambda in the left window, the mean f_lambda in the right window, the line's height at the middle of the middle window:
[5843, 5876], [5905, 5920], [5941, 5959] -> 0.013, 15.2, 15.4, 15.3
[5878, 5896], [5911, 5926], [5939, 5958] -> -0.110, 12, 15.3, 13.7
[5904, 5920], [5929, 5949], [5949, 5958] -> -0.004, 15.1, 15.4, 15.3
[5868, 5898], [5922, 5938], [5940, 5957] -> -0.050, 13.1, 15.3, 14.7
